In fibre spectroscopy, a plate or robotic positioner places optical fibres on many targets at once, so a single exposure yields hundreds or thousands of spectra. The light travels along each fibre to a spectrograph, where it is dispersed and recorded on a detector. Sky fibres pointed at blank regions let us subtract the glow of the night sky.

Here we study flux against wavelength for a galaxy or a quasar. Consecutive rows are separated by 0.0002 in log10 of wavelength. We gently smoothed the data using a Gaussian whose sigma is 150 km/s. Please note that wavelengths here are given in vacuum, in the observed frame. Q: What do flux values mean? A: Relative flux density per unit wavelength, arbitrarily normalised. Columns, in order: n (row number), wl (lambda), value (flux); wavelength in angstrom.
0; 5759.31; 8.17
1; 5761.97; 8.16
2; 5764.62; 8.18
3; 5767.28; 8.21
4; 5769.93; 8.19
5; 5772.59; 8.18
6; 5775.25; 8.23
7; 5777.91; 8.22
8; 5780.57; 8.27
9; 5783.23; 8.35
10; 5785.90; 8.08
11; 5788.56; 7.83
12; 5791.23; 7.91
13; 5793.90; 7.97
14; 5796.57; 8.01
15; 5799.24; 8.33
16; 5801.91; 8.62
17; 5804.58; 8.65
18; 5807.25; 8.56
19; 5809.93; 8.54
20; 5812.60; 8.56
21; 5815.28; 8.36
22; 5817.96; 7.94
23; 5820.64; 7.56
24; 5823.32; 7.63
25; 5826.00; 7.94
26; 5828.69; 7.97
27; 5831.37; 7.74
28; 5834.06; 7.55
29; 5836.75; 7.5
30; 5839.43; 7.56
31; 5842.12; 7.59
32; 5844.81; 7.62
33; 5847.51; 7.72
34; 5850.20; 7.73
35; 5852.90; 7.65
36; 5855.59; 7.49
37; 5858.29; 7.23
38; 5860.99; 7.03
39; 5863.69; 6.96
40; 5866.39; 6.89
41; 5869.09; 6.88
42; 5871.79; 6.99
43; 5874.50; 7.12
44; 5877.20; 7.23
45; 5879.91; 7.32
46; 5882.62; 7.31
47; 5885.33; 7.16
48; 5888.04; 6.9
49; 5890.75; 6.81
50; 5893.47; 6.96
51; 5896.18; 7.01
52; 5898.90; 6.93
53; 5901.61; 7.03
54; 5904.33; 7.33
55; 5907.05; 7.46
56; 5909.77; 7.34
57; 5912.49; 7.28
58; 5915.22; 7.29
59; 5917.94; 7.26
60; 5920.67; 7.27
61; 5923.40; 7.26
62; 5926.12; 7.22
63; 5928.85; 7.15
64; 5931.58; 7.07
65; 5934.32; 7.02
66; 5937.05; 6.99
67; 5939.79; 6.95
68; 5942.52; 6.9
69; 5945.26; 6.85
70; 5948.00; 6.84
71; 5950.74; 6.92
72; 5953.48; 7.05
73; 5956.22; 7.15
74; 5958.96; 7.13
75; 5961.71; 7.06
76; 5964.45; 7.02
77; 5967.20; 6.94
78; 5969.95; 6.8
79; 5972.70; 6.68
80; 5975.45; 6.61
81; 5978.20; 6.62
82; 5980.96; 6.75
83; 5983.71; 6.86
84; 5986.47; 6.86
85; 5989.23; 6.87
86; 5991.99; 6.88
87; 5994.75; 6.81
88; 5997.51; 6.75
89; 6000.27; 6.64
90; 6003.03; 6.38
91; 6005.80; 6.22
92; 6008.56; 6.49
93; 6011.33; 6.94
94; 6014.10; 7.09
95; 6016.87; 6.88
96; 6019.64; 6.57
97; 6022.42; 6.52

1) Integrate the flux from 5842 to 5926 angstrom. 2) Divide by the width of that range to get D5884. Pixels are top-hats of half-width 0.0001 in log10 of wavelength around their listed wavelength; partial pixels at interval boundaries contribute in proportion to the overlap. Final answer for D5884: 7.22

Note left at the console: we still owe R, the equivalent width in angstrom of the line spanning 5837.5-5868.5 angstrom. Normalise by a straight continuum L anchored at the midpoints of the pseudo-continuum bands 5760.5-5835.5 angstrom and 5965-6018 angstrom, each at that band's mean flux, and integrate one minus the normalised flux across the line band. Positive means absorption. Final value 1.38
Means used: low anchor 8.13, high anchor 6.74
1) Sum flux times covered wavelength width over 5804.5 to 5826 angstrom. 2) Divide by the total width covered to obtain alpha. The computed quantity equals 8.18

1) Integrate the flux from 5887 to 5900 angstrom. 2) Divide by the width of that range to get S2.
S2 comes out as 6.92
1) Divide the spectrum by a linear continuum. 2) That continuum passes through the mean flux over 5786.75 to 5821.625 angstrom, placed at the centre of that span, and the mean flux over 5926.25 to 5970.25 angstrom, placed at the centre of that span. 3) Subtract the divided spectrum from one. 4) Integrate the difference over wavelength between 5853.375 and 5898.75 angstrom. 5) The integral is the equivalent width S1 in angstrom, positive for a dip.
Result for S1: 3.1 angstrom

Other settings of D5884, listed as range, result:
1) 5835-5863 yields 7.5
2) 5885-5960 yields 7.09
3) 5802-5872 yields 7.71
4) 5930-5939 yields 7.02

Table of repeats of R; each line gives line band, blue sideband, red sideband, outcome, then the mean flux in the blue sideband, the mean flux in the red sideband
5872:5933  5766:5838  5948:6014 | 1.7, 8.11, 6.81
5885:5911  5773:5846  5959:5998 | 1.1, 8.04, 6.83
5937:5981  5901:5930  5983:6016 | 0.6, 7.27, 6.73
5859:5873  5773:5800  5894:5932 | 1.1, 8.12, 7.21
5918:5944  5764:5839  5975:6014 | 0.2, 8.1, 6.71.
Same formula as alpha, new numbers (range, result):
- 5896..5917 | 7.22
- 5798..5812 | 8.55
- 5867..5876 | 7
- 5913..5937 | 7.18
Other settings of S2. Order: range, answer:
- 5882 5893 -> 7.02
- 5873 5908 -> 7.12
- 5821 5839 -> 7.71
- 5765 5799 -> 8.13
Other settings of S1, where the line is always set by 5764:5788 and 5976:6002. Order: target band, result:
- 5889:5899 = 0.7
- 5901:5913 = 0.0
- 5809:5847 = 0.0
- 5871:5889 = 0.8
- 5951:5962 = -0.1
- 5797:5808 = -0.6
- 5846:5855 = 0.0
